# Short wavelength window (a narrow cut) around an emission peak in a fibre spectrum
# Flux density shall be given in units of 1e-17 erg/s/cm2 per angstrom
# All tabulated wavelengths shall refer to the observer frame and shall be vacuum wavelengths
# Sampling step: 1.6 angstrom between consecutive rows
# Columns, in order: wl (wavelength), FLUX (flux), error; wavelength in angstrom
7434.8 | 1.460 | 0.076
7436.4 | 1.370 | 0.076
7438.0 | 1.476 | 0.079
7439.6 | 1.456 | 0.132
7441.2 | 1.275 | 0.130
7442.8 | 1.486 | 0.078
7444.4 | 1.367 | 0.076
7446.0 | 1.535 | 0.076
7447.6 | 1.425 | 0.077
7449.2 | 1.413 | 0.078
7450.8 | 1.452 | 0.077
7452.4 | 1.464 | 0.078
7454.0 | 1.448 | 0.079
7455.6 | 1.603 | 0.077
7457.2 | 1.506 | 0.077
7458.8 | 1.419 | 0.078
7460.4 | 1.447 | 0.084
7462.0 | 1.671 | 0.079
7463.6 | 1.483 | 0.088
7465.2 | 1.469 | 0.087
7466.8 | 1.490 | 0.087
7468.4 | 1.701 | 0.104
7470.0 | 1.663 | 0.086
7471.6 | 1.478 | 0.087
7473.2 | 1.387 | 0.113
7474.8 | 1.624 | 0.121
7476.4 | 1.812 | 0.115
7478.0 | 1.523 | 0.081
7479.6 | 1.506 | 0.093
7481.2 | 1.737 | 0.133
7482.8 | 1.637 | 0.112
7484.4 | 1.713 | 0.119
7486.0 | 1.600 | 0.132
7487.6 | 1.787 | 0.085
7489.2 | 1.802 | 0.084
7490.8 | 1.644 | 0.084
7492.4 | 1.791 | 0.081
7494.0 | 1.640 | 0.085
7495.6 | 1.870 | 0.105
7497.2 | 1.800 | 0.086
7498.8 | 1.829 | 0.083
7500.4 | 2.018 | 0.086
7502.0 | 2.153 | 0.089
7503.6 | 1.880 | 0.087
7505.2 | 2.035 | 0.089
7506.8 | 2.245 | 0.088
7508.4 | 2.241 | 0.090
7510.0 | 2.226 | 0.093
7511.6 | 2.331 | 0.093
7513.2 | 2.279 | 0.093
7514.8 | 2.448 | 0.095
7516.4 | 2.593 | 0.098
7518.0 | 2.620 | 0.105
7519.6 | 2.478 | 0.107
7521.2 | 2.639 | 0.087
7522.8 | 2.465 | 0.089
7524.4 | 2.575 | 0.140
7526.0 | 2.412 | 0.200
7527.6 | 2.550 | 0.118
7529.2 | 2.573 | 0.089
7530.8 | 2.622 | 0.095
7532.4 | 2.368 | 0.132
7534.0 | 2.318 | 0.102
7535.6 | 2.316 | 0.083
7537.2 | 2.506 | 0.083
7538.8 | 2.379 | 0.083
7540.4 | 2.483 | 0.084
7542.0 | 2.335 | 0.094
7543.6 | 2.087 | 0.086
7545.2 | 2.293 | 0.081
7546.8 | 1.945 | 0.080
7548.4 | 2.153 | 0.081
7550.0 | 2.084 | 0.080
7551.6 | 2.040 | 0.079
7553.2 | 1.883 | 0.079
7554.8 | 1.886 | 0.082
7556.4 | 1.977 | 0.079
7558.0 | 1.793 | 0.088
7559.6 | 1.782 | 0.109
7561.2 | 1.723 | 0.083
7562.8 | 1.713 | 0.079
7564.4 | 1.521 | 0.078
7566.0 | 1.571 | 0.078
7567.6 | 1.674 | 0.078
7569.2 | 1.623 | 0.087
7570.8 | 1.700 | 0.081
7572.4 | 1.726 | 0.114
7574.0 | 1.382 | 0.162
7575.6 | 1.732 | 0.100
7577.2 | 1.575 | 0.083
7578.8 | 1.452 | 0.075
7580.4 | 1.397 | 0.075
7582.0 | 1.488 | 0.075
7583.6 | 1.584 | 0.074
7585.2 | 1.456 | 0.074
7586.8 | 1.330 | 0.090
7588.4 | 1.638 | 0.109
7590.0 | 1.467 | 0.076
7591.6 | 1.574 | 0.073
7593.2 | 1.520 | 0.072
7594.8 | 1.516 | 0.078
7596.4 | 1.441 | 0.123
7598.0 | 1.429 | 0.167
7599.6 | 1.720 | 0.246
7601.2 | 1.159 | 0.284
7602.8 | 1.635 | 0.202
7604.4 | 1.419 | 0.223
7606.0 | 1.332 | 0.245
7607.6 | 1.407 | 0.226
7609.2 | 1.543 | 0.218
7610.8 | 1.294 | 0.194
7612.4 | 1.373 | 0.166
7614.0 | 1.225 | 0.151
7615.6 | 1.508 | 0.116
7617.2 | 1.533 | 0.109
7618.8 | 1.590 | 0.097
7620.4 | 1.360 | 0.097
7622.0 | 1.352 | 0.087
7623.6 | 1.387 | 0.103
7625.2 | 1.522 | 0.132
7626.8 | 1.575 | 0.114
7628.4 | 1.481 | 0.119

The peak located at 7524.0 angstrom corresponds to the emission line Mg II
